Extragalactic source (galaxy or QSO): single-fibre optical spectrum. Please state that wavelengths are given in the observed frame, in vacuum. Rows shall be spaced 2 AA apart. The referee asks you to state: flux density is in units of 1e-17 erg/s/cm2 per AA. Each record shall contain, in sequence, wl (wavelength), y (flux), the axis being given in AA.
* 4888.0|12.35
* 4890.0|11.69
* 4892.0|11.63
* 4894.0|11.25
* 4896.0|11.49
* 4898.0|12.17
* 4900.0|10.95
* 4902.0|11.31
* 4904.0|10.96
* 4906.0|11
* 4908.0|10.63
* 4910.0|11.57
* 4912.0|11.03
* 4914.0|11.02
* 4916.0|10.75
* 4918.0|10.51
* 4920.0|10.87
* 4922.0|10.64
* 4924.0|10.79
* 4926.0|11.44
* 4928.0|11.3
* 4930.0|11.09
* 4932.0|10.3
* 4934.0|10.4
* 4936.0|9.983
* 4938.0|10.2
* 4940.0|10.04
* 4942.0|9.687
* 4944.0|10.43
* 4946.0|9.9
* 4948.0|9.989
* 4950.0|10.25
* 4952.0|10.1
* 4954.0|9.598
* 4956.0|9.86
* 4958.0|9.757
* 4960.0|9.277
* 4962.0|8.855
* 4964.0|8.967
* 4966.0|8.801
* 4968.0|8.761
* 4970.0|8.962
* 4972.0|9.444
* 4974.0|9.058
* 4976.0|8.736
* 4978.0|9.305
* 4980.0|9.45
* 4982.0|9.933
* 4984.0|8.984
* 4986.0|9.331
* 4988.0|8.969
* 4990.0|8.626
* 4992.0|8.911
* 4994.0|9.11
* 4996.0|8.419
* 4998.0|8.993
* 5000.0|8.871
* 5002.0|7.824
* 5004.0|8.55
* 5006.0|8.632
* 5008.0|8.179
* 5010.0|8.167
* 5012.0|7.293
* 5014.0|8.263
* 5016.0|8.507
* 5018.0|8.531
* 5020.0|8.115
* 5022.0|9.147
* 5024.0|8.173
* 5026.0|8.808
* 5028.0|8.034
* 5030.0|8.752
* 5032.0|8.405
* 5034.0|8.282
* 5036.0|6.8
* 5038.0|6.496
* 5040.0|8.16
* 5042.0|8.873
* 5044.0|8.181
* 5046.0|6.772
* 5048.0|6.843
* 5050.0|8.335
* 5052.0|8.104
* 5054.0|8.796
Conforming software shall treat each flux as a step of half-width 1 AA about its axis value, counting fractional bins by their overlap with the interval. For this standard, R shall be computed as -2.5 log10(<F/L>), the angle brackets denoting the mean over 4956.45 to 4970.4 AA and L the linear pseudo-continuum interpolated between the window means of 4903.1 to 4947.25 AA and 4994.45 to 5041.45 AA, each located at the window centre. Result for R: 0.067 mag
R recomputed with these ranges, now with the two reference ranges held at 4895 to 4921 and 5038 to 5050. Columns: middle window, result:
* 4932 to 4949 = 0.02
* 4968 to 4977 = 0.06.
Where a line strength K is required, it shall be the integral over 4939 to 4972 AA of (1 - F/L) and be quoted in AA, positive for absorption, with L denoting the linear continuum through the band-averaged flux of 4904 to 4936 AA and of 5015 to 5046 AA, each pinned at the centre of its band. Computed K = 1.4 AA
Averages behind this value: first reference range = 10.9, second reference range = 8.17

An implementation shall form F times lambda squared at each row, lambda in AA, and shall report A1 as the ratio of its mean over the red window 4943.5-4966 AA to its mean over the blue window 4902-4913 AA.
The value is 0.9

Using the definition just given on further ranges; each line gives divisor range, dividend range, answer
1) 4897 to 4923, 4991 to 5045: 0.79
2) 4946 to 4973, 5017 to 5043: 0.89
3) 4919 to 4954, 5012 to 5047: 0.81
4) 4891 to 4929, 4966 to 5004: 0.83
